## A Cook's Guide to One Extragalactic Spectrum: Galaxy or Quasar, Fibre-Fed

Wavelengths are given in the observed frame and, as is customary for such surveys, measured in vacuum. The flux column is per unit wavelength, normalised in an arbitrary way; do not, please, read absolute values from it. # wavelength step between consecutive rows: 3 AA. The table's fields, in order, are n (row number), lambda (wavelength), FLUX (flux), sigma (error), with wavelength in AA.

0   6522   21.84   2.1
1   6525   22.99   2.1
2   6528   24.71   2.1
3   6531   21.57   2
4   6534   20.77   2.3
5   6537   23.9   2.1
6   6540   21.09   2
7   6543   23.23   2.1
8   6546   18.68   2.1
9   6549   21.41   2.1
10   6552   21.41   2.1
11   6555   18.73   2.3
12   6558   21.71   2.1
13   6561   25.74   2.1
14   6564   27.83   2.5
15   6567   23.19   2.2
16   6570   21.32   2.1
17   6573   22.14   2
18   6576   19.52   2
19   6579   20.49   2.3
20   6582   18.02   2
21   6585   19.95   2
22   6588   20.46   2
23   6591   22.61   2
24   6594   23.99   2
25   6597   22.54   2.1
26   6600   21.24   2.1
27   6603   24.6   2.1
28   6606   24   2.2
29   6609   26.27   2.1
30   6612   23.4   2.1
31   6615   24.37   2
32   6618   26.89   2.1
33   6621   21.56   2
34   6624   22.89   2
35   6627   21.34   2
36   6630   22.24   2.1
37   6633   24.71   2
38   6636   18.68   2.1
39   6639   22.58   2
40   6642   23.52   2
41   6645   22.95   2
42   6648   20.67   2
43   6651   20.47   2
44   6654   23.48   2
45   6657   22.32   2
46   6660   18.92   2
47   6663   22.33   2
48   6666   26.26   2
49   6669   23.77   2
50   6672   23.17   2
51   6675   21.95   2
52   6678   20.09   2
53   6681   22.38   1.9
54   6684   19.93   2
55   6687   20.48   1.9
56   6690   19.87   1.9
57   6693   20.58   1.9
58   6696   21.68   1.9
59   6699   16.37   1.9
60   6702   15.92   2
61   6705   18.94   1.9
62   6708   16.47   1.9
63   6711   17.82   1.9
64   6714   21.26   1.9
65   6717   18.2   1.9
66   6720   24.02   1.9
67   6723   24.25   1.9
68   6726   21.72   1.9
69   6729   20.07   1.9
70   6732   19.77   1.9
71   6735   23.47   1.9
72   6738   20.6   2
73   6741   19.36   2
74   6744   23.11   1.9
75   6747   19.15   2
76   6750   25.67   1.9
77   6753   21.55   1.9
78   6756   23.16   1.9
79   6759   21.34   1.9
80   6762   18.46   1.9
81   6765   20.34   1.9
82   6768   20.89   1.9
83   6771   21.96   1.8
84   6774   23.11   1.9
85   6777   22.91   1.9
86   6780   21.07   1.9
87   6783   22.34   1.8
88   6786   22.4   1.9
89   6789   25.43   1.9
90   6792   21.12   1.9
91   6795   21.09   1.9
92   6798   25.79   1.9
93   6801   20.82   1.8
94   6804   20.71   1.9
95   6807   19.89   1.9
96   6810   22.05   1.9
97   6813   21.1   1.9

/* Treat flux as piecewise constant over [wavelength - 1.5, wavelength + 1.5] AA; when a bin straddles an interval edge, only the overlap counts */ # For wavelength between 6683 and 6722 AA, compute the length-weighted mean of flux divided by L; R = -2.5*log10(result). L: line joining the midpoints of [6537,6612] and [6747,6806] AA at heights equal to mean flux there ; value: 0.14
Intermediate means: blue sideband 22.2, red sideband 22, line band 19.4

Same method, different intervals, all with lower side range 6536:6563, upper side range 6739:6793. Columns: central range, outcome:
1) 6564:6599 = 0.01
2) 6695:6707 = 0.21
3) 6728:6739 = 0.04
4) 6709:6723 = 0.06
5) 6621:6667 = -0.02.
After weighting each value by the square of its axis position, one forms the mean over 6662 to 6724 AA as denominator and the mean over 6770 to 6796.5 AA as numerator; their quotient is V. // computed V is 1.1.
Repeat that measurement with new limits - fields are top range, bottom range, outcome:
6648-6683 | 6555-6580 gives 1.01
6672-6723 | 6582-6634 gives 0.89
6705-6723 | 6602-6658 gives 0.89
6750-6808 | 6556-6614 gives 1.03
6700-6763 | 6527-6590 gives 1.00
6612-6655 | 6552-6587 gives 1.06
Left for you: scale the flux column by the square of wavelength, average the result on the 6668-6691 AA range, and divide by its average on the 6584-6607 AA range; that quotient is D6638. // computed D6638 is 0.98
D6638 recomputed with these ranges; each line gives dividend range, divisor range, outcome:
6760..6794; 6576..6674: 1.02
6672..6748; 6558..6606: 0.95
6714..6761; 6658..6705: 1.06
